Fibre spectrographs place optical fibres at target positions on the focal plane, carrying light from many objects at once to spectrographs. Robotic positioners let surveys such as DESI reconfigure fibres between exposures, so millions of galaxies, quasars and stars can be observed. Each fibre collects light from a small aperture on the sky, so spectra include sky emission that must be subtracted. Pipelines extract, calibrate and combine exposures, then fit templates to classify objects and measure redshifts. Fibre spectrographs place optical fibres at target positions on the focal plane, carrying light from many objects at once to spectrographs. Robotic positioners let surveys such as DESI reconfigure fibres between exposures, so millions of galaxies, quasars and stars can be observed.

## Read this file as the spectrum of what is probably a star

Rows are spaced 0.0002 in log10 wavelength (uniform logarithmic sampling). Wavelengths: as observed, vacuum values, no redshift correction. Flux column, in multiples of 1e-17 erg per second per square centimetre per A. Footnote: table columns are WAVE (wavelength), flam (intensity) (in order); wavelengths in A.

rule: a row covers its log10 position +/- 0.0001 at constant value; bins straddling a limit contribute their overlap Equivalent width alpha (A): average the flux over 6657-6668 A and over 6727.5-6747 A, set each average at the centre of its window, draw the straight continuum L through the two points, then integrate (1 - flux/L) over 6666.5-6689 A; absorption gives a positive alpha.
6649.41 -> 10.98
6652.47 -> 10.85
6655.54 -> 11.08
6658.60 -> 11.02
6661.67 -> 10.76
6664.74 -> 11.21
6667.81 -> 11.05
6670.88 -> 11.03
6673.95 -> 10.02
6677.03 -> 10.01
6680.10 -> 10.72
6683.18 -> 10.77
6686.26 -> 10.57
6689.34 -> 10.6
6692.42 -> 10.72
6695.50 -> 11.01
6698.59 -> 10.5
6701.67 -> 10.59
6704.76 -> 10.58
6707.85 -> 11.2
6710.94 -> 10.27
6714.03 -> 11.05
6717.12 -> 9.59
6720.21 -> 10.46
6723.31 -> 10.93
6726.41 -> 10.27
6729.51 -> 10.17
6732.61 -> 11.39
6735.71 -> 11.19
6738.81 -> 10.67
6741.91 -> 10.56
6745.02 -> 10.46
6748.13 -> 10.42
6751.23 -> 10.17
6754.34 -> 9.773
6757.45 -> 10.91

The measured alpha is 0.7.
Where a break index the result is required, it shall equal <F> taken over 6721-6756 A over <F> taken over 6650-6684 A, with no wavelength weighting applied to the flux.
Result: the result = 0.98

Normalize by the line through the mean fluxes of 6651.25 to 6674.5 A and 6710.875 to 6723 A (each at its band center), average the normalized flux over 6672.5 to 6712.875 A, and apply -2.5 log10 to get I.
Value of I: 0.01 mag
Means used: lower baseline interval 10.9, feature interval 10.6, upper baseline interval 10.4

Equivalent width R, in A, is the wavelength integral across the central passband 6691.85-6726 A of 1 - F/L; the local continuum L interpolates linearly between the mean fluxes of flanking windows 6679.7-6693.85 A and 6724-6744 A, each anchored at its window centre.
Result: 0.24 A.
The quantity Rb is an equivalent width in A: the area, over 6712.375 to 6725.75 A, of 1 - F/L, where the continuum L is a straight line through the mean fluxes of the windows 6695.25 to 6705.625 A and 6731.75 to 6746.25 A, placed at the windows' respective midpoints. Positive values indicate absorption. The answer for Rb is 0.3 A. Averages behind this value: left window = 10.6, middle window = 10.5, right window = 10.8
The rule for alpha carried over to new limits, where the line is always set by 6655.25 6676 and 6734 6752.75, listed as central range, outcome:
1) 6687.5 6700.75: 0.1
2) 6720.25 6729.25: 0.1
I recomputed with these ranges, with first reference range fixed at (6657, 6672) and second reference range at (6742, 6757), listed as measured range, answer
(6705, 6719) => 0.01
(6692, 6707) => 0.00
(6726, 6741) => -0.04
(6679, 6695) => 0.01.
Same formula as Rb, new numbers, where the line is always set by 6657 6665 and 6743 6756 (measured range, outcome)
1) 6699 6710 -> -0.14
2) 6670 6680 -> 0.45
